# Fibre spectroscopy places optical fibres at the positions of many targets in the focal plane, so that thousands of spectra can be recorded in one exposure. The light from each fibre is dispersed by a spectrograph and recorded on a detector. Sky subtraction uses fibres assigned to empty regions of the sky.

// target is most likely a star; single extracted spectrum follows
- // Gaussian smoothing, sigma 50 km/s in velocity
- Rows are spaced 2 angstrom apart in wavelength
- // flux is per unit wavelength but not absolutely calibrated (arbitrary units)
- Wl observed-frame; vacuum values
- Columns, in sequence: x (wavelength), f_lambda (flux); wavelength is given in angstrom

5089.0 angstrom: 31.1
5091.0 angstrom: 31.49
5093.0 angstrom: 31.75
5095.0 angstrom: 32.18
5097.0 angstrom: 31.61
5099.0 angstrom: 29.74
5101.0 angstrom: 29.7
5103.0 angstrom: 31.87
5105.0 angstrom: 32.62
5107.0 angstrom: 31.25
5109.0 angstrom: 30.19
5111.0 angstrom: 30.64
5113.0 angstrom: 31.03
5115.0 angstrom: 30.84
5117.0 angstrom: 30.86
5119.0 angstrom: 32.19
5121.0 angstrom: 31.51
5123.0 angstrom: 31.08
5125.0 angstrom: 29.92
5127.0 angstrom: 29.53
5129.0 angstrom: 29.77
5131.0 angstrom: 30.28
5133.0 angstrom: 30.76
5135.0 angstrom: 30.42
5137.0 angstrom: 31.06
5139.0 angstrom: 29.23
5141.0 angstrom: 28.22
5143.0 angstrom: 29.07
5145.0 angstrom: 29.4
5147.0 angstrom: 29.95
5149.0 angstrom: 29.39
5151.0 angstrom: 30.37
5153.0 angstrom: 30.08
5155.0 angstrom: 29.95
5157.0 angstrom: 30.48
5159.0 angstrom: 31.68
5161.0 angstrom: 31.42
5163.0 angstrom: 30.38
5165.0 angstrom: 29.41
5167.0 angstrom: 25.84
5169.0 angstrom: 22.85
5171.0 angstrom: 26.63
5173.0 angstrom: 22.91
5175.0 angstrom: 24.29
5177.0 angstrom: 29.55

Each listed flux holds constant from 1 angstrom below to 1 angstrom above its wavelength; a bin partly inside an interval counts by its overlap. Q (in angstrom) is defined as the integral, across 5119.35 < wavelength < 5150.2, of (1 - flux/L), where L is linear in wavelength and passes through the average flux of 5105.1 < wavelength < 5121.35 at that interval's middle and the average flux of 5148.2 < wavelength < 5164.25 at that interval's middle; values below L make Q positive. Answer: 0.8 angstrom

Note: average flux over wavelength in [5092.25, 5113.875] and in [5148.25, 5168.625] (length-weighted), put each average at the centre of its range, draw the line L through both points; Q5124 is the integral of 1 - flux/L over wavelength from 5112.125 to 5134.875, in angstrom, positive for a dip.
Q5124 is -0.1 angstrom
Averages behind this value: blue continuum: 31.1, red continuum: 29.7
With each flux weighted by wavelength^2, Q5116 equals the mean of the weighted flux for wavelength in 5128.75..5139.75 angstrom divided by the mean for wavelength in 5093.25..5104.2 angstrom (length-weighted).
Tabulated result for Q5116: 0.99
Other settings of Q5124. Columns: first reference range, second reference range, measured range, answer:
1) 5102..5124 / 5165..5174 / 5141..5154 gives -0.99 angstrom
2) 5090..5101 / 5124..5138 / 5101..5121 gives -0.28 angstrom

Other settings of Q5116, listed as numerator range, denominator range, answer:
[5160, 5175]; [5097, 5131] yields 0.89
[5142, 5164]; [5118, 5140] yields 1.00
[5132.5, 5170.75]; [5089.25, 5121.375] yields 0.96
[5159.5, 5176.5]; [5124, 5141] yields 0.91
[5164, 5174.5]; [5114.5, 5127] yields 0.84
